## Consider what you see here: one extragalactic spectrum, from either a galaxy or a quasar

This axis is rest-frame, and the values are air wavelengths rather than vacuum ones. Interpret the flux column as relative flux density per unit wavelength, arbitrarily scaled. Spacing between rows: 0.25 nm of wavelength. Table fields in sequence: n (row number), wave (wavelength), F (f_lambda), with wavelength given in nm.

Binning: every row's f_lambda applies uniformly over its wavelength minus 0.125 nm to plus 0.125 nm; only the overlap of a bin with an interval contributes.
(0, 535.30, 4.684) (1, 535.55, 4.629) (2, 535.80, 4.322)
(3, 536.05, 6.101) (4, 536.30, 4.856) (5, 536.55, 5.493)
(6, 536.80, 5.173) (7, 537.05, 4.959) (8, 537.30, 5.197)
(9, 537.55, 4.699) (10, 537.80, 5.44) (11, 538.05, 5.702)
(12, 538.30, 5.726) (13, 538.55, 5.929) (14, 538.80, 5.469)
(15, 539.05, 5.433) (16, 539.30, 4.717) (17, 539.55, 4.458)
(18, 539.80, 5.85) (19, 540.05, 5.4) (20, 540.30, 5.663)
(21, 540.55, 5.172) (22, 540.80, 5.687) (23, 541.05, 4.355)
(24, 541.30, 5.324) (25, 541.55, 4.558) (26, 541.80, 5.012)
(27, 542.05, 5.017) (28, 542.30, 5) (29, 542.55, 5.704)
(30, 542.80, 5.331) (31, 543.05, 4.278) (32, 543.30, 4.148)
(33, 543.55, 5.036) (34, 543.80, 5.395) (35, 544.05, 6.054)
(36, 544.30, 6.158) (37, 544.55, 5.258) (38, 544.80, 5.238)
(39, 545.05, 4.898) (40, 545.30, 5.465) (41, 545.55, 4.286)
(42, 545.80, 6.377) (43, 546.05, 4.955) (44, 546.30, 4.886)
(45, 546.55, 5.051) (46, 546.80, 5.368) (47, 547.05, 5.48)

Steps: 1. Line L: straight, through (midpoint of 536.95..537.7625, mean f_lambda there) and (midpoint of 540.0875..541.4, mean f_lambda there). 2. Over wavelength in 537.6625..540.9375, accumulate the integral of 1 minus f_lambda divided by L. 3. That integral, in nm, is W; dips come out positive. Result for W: -0.18 nm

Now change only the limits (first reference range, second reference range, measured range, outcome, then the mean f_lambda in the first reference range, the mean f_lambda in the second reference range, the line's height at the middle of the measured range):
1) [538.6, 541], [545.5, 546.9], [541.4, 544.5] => 0.06 nm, 5.31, 5.2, 5.25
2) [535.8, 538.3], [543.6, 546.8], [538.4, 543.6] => 0.17 nm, 5.26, 5.33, 5.3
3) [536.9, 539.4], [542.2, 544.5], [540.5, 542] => 0.08 nm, 5.33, 5.24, 5.28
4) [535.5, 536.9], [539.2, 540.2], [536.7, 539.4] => -0.10 nm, 5.12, 5.13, 5.12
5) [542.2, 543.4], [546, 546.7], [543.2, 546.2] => -0.20 nm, 4.91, 4.98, 4.95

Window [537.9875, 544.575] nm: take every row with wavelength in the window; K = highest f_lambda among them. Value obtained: 6.158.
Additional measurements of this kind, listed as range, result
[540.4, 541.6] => 5.687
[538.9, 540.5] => 5.85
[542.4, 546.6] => 6.377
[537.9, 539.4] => 5.929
